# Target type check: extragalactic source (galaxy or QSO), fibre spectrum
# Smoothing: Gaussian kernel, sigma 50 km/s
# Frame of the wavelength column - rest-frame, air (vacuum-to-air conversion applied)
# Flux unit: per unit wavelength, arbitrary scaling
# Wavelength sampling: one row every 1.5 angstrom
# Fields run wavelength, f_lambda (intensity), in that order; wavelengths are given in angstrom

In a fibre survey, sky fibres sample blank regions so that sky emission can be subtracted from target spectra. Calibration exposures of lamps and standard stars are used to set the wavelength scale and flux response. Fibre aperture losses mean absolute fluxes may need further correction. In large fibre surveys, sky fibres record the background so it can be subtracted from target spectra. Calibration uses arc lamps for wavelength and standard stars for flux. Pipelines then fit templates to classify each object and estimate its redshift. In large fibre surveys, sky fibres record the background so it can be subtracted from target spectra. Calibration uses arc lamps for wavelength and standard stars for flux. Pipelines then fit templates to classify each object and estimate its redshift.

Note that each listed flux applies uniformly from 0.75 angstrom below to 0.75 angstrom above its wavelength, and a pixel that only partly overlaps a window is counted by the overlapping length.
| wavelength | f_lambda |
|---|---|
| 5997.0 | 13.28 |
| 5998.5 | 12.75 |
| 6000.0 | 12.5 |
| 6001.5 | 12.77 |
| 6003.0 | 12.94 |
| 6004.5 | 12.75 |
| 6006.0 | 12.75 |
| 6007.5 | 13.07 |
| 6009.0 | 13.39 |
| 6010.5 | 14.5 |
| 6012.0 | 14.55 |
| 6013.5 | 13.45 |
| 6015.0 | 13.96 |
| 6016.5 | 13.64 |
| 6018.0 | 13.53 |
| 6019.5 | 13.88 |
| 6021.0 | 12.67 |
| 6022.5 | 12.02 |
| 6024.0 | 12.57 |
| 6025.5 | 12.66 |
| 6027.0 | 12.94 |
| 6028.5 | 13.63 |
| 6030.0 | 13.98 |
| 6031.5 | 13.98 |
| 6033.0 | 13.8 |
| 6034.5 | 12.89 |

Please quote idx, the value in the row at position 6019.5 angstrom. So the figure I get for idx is 13.88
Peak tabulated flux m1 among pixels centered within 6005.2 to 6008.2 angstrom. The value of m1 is 13.07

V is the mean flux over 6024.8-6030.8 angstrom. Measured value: 13.3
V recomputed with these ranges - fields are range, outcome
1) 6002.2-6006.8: 12.8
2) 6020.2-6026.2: 12.5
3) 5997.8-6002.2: 12.7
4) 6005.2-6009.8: 13.1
